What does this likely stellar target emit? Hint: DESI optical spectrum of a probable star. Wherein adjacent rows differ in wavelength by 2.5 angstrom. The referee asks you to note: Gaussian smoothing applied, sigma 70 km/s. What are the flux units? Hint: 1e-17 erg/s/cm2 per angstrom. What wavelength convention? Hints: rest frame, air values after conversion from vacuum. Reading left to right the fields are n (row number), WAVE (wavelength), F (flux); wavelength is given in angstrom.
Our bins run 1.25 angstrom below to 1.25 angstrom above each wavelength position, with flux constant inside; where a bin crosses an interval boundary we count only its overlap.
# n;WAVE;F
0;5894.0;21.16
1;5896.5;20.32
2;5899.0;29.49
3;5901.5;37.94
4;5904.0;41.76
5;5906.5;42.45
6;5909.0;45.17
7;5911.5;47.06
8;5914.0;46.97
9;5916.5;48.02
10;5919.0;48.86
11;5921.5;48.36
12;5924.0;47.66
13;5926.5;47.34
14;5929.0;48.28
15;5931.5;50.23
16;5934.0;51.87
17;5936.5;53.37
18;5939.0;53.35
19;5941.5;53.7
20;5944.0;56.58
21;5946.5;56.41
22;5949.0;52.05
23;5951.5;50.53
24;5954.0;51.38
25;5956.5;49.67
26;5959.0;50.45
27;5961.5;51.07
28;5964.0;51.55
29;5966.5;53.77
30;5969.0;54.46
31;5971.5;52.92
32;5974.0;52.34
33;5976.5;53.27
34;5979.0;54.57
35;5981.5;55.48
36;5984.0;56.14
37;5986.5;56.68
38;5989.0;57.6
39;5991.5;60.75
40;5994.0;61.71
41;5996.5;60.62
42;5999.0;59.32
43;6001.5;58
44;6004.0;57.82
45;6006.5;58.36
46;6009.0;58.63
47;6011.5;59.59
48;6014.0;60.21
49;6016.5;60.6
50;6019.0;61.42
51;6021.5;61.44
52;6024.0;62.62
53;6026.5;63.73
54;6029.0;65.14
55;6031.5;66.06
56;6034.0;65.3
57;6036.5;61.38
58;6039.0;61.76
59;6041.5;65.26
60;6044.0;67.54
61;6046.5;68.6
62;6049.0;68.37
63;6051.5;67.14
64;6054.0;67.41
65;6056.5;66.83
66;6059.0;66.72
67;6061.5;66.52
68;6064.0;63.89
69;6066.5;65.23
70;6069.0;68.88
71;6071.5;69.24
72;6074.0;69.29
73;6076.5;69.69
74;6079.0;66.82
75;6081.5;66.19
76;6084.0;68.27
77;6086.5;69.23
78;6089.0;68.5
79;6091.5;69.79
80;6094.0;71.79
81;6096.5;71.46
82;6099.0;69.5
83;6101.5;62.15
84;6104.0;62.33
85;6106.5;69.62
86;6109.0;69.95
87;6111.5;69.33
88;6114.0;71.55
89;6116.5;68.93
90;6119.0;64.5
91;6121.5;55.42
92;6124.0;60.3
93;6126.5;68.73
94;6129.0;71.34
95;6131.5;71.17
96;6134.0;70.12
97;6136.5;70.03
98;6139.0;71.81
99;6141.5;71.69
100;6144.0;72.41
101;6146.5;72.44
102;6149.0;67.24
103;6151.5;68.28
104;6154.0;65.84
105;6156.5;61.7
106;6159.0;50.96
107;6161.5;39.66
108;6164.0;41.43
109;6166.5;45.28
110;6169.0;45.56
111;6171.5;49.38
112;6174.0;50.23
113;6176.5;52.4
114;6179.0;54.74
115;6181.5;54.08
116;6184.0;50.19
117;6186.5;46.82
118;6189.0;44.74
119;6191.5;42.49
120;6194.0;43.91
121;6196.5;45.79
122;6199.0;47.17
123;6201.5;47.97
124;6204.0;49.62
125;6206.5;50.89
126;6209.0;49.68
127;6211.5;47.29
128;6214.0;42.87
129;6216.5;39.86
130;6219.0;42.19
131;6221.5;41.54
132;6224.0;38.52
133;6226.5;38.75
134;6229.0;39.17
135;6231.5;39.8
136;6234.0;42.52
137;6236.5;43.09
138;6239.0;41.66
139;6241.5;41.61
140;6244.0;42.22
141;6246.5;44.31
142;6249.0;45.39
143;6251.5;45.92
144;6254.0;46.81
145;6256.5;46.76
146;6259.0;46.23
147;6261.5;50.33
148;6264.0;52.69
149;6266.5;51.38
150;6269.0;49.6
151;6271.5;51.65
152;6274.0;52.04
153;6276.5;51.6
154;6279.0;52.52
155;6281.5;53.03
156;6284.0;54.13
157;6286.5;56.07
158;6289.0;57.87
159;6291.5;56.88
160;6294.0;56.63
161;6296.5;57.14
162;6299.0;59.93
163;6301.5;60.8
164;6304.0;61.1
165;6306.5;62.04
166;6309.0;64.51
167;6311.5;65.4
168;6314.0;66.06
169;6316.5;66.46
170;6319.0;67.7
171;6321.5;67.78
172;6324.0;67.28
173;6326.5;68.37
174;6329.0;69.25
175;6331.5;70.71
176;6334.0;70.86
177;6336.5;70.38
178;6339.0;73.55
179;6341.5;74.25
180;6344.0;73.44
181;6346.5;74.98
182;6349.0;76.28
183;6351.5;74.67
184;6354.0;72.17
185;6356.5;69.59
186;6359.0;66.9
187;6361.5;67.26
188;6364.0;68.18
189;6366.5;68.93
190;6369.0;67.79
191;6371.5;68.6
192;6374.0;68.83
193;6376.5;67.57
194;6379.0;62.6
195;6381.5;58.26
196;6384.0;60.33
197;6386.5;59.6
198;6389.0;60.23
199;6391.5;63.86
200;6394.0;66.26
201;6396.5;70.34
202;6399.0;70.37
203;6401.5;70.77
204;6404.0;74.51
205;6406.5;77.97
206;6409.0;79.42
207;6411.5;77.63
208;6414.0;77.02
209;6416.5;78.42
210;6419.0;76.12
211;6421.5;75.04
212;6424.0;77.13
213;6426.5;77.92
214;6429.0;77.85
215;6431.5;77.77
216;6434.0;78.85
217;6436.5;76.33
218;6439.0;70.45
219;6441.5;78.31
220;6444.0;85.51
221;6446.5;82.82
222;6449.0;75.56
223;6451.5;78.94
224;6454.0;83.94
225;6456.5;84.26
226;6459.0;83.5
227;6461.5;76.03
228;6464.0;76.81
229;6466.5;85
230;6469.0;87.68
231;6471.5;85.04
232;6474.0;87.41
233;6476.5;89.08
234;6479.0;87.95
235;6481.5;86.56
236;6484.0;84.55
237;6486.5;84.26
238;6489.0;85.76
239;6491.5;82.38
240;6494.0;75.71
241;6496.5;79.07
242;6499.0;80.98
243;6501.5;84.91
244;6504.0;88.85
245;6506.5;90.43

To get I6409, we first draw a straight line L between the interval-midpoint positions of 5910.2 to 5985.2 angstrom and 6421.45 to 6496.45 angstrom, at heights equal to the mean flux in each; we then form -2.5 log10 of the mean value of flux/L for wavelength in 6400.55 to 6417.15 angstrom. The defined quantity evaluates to 0.03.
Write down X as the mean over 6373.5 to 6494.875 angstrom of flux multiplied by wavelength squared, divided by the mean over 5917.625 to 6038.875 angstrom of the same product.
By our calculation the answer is 1.59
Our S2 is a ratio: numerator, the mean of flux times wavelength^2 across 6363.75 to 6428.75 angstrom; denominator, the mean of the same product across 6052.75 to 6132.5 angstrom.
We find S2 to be 1.15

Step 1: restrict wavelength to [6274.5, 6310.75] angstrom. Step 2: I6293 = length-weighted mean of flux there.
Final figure 57.4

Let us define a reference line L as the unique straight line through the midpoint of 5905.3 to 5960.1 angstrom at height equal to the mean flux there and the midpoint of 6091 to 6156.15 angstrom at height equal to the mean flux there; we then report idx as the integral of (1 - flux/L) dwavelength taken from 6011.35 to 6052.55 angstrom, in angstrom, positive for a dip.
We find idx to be -3.1 angstrom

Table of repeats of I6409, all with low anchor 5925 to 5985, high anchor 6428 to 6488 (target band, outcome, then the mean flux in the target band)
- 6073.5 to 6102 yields -0.14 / 68.7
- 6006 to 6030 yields -0.09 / 61.2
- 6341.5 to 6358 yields 0.03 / 73.5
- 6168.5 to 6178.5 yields 0.29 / 50.1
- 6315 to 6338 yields 0.08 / 68.8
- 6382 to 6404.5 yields 0.19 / 65.7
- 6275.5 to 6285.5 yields 0.33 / 52.9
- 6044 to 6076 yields -0.15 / 67.4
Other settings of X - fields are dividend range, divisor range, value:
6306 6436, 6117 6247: 1.43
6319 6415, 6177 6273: 1.59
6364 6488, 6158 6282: 1.75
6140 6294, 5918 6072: 0.92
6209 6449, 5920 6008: 1.30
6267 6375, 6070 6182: 1.08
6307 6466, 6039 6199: 1.26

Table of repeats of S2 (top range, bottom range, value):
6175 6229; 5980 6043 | 0.81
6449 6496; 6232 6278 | 1.90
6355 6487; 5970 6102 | 1.34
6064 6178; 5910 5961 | 1.35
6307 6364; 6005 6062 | 1.20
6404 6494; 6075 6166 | 1.36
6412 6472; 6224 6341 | 1.51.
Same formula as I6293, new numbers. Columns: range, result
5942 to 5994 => 54.1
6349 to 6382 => 68.3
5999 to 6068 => 63.5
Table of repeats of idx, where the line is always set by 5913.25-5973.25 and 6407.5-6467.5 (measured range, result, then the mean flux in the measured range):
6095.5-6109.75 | -1.7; 67.3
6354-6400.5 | 5.7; 66.1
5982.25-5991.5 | -0.6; 57.3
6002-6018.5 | -1.3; 59.2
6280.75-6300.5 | 3.9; 56.6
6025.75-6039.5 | -1.9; 64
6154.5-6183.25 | 6.2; 50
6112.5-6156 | -4.5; 68.2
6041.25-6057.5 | -2.9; 67.4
